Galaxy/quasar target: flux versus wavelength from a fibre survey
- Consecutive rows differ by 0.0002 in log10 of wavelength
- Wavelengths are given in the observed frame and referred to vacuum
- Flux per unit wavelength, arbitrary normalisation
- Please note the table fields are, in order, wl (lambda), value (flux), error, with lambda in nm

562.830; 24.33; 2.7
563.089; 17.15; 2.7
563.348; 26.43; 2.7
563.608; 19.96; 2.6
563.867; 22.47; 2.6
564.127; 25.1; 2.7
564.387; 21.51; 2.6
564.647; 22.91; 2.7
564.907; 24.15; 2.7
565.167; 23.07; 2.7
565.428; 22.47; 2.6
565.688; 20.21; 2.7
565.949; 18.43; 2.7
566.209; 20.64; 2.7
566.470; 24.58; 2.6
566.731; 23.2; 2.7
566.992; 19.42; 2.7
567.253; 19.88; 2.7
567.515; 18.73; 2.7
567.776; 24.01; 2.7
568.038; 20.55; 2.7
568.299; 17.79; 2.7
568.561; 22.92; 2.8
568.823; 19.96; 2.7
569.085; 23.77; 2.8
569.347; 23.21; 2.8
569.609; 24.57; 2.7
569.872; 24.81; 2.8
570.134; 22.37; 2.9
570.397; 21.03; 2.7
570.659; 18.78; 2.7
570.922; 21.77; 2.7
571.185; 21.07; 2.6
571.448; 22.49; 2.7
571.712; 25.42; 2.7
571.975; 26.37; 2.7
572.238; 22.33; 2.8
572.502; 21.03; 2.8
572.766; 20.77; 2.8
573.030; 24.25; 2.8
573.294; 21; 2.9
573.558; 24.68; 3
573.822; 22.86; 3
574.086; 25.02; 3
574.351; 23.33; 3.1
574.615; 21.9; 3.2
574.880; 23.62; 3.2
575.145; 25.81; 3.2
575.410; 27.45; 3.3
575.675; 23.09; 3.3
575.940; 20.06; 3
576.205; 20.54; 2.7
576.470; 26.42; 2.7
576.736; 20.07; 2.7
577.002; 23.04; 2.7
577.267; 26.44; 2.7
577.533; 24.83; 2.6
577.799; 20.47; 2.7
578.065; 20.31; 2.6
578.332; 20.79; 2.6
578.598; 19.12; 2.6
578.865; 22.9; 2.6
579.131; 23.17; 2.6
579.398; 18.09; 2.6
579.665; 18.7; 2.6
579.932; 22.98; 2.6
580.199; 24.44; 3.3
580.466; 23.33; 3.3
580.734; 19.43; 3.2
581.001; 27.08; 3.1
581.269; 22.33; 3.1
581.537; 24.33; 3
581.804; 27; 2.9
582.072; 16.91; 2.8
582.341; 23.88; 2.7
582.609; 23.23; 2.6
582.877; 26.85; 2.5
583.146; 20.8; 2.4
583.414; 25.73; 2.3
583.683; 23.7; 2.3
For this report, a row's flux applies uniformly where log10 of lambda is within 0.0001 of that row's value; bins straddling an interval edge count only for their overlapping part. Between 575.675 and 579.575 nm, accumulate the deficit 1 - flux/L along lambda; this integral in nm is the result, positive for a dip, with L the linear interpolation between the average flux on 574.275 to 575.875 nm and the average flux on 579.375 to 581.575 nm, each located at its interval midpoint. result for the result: 0.24 nm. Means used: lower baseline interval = 24.1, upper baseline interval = 22.4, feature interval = 21.9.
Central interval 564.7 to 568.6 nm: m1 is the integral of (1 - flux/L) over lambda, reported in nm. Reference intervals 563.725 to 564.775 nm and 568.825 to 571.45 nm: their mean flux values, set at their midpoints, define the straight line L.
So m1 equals 0.23 nm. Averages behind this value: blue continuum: 23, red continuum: 22.3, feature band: 21.3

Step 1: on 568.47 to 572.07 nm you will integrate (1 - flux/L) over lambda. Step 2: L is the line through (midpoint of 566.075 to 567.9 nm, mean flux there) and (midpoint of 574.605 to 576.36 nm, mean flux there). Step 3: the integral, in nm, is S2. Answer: -0.08 nm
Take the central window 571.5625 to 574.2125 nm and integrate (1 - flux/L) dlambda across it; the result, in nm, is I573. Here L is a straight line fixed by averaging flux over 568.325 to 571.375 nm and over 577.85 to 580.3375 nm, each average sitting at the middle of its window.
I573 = -0.20 nm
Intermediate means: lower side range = 22.1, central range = 23.4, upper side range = 21.1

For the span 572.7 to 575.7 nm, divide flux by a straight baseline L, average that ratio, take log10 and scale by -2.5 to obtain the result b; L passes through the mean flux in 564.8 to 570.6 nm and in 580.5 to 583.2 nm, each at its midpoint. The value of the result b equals -0.06 mag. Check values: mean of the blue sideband 21.8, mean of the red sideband 23.3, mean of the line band 23.7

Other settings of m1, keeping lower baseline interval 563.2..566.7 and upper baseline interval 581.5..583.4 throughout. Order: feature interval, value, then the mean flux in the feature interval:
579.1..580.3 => 0.10 nm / 21.2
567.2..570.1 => 0.10 nm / 21.9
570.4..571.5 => 0.09 nm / 20.9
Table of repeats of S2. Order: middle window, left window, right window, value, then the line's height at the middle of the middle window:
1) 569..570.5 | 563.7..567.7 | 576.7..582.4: -0.09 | 21.9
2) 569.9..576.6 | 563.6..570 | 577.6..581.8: -0.29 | 22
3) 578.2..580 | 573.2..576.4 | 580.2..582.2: 0.19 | 23.1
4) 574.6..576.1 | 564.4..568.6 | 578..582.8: -0.13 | 21.9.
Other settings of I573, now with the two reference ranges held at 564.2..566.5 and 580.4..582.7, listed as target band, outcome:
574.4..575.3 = -0.05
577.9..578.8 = 0.10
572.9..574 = -0.04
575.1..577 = -0.05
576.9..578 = -0.04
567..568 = 0.07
